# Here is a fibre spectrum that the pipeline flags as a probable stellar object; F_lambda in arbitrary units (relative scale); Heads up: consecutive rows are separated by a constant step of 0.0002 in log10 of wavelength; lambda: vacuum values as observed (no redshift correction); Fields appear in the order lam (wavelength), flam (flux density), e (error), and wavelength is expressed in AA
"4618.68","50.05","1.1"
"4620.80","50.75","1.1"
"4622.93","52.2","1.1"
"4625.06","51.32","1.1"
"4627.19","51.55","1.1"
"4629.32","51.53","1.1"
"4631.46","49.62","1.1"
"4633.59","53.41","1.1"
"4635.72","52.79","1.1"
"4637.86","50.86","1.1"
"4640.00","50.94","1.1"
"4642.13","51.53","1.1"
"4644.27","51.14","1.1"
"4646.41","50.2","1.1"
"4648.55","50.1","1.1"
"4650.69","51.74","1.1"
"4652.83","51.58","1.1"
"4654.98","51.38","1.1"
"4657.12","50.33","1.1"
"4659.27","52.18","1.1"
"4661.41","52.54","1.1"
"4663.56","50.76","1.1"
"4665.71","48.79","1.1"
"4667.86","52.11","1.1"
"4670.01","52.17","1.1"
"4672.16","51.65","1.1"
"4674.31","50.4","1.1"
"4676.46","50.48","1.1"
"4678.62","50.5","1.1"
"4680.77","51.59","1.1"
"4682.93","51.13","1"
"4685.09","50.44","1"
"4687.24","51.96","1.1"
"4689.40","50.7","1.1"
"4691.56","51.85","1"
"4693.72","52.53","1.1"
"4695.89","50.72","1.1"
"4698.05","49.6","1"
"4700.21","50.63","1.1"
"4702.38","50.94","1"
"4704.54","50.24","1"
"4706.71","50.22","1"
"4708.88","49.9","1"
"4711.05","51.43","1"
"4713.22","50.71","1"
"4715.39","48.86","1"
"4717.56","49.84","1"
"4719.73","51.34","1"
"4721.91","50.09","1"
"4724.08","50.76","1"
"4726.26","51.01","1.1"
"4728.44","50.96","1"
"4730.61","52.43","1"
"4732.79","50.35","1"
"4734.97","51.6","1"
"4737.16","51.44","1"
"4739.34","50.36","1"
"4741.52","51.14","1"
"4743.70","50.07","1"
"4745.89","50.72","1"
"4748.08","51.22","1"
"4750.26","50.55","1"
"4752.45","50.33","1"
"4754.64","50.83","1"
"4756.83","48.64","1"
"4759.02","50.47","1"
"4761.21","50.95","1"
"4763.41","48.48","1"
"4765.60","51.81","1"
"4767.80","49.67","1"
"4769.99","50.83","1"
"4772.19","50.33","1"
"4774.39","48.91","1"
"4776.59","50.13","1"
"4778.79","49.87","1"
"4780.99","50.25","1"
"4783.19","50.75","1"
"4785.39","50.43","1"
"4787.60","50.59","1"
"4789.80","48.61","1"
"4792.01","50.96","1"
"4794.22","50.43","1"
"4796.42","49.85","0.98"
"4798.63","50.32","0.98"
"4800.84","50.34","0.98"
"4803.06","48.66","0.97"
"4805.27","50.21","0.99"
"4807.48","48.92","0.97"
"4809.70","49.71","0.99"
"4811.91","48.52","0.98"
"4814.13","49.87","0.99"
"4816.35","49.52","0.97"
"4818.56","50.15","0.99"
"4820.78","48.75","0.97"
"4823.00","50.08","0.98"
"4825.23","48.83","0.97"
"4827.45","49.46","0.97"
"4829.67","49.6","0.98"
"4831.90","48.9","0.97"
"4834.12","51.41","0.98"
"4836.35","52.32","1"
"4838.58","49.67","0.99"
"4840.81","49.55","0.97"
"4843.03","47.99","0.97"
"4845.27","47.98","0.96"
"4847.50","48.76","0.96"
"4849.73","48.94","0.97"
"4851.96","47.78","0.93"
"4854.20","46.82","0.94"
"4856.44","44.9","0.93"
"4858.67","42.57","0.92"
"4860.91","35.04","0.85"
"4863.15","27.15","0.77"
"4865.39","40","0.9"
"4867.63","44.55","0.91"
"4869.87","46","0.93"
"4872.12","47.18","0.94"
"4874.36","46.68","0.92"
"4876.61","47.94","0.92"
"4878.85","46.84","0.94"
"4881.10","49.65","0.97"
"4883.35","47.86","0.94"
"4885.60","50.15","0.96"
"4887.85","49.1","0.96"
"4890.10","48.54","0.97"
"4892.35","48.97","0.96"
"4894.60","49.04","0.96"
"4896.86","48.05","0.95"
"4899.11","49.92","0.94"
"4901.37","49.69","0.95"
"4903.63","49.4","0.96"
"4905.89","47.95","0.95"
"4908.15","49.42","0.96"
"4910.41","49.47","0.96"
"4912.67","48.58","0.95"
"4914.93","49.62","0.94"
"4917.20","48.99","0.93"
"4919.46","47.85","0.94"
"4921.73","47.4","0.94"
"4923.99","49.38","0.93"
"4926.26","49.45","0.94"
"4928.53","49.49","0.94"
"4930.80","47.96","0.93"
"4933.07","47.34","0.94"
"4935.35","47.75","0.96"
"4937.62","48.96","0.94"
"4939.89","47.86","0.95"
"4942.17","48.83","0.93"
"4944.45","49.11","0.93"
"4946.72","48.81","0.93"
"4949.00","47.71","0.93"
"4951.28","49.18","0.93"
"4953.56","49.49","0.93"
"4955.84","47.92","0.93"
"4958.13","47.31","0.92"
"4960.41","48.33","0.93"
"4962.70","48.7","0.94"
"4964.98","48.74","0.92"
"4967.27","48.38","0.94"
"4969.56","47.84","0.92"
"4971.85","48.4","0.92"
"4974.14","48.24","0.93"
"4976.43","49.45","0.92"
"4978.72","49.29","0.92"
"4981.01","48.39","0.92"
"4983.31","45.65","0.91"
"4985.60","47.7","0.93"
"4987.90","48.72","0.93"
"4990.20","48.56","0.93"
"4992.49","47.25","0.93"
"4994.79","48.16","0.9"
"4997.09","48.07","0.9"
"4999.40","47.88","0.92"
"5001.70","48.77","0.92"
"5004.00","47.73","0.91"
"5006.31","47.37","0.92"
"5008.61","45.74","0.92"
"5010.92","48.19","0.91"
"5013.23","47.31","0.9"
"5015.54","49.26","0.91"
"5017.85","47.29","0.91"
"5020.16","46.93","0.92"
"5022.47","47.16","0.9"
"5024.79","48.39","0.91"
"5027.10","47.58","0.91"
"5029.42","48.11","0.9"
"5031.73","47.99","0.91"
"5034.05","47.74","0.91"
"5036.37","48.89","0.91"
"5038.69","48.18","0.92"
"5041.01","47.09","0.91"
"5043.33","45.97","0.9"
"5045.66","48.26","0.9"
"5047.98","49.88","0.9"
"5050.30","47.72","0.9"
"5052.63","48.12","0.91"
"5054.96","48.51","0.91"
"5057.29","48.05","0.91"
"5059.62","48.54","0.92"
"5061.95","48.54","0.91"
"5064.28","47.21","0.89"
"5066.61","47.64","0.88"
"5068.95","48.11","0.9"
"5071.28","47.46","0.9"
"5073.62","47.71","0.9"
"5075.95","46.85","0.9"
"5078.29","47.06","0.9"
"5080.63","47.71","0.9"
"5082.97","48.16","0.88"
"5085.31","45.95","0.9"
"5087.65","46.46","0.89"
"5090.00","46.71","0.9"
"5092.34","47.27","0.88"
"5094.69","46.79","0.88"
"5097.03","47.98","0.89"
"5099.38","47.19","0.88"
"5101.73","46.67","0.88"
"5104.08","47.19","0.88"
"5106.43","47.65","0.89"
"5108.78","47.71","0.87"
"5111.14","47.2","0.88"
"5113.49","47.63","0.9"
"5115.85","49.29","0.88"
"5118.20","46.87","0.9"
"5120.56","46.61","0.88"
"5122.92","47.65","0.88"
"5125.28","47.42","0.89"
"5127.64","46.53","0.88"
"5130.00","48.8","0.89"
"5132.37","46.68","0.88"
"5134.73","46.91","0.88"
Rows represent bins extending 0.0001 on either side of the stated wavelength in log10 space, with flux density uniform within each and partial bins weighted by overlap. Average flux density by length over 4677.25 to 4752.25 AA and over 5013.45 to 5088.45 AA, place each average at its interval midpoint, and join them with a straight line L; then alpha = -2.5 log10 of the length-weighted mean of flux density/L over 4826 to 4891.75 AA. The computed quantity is 0.063 mag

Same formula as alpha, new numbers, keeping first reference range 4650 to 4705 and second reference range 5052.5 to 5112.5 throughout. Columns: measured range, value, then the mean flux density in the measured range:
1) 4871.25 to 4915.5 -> 0.01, 48.7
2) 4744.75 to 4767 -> 0.00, 50.4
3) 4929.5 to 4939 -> 0.02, 48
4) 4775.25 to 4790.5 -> 0.00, 50.1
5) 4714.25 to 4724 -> 0.01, 50.1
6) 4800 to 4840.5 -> 0.00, 49.7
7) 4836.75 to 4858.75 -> 0.04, 47.9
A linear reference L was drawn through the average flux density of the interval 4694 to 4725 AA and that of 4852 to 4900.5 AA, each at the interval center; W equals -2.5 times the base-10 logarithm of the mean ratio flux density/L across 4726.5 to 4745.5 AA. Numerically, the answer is -0.03 mag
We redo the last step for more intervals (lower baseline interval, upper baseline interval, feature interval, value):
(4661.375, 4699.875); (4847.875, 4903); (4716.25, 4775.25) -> -0.025 mag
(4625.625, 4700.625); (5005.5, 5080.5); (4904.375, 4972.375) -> 0.004 mag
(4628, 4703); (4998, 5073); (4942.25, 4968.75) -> 0.001 mag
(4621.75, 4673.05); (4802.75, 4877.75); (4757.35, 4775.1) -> -0.030 mag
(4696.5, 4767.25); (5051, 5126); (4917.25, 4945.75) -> 0.008 mag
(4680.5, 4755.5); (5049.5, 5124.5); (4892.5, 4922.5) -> 0.005 mag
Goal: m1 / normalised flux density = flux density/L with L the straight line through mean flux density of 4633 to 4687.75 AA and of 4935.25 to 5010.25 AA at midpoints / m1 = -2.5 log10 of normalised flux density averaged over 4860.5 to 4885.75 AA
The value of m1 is 0.12 mag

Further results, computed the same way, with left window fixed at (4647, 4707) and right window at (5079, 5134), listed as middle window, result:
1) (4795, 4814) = 0.01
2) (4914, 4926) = 0.01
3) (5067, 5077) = 0.00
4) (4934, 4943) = 0.01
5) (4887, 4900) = 0.00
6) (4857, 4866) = 0.33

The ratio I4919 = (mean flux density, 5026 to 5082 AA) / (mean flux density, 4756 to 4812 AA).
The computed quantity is 0.96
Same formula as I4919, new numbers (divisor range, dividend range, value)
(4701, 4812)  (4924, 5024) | 0.96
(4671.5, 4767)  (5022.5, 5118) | 0.94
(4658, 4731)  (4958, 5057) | 0.94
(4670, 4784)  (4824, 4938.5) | 0.94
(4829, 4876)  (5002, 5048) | 1.04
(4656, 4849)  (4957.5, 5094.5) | 0.95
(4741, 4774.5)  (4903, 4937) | 0.97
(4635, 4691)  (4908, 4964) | 0.95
